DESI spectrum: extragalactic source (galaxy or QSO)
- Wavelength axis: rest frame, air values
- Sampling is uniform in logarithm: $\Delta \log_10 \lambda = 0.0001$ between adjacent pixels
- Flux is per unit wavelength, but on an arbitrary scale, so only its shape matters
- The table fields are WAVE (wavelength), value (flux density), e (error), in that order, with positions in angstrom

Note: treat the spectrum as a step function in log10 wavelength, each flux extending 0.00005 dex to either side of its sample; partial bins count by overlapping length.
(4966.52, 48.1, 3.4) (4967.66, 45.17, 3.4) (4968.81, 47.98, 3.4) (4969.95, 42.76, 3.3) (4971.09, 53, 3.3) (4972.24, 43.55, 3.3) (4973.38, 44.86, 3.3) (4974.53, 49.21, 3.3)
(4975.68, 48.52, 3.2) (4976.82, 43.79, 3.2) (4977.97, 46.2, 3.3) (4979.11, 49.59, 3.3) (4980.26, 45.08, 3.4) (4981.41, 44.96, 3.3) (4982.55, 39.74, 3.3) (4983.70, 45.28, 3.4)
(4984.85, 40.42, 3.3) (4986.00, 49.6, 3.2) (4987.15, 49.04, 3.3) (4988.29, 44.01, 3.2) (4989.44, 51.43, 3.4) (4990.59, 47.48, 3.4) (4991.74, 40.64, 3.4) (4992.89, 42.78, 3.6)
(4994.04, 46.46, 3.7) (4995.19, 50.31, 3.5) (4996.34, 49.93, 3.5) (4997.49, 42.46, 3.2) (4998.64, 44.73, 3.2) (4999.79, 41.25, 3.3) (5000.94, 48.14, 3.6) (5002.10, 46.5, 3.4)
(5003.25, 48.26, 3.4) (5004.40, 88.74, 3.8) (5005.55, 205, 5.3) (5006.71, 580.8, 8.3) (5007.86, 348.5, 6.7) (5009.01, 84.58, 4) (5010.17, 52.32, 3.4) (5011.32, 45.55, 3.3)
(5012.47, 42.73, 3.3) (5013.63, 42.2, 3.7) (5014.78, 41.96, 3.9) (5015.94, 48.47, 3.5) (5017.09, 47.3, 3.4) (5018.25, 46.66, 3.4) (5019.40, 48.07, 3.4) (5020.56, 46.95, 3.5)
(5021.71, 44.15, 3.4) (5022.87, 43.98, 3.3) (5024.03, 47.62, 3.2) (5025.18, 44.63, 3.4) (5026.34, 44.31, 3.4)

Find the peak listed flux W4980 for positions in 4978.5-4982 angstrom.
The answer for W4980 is 49.59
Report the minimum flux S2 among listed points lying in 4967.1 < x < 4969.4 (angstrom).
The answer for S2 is 45.17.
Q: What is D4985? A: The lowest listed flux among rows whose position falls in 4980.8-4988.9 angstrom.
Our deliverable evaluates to 39.74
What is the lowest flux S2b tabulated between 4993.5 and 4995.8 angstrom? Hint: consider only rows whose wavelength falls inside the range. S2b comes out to 46.46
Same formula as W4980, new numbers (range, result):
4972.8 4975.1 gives 49.21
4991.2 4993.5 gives 42.78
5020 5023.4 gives 46.95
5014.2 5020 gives 48.47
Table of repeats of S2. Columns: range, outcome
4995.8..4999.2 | 42.46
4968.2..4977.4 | 42.76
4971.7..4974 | 43.55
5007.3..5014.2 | 42.2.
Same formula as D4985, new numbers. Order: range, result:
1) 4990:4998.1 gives 40.64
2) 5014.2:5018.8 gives 41.96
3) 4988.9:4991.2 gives 47.48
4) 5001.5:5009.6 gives 46.5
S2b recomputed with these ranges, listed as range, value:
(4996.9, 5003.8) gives 41.25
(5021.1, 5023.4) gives 43.98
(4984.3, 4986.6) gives 40.42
